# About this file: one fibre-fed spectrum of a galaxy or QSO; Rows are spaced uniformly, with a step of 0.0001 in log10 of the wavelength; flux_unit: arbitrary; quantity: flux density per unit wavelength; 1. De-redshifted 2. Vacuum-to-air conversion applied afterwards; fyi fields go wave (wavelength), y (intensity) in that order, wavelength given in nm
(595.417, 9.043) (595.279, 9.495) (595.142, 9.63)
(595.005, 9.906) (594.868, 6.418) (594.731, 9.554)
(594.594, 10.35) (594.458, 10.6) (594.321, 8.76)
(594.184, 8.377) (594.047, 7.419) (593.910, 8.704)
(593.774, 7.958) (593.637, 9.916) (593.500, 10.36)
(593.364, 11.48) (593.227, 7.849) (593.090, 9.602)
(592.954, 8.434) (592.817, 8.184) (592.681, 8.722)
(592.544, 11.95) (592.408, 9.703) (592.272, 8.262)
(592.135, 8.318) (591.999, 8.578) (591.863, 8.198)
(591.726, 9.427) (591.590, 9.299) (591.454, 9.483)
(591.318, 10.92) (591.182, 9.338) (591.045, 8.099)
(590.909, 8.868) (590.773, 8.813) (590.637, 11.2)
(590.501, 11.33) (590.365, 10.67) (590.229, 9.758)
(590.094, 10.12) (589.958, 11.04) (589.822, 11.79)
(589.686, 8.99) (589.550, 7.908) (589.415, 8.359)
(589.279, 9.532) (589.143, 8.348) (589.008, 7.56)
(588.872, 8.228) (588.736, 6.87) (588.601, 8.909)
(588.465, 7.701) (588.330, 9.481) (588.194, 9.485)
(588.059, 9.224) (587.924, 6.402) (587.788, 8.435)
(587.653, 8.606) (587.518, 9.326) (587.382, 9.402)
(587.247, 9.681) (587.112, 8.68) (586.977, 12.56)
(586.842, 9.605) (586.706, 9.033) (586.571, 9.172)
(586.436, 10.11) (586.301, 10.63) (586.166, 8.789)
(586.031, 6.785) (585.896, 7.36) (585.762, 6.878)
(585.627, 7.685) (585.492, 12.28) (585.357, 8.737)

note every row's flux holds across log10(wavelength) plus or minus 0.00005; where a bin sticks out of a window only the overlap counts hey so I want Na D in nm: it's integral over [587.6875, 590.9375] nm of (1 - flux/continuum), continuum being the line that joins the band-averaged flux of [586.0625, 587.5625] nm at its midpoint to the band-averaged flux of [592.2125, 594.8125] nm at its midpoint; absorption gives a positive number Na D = 0.13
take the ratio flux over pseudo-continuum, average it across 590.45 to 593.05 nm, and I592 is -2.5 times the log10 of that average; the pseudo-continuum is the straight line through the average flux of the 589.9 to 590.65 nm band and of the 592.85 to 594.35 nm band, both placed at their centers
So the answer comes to 0.07 mag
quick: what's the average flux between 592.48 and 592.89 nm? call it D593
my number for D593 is 9.57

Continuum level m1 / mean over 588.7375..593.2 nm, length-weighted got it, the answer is 9.29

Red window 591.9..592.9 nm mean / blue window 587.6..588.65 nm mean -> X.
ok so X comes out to 1.06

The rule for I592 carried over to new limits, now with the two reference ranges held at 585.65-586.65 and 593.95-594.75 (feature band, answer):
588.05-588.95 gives 0.02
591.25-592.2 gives -0.03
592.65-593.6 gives -0.03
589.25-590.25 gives -0.11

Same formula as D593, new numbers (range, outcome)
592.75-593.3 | 8.53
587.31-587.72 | 9.11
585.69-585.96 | 7.15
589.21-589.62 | 8.6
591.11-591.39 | 10.1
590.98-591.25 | 8.7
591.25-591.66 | 9.91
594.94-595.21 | 9.77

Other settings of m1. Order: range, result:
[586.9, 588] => 9.14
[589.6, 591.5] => 10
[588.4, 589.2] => 7.93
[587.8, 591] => 9.14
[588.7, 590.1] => 8.97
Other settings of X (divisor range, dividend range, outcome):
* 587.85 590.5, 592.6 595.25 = 1.01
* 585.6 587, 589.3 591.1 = 1.10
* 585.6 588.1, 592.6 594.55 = 1.02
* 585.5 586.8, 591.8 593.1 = 1.03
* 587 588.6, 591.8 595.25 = 1.02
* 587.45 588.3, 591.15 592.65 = 1.09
